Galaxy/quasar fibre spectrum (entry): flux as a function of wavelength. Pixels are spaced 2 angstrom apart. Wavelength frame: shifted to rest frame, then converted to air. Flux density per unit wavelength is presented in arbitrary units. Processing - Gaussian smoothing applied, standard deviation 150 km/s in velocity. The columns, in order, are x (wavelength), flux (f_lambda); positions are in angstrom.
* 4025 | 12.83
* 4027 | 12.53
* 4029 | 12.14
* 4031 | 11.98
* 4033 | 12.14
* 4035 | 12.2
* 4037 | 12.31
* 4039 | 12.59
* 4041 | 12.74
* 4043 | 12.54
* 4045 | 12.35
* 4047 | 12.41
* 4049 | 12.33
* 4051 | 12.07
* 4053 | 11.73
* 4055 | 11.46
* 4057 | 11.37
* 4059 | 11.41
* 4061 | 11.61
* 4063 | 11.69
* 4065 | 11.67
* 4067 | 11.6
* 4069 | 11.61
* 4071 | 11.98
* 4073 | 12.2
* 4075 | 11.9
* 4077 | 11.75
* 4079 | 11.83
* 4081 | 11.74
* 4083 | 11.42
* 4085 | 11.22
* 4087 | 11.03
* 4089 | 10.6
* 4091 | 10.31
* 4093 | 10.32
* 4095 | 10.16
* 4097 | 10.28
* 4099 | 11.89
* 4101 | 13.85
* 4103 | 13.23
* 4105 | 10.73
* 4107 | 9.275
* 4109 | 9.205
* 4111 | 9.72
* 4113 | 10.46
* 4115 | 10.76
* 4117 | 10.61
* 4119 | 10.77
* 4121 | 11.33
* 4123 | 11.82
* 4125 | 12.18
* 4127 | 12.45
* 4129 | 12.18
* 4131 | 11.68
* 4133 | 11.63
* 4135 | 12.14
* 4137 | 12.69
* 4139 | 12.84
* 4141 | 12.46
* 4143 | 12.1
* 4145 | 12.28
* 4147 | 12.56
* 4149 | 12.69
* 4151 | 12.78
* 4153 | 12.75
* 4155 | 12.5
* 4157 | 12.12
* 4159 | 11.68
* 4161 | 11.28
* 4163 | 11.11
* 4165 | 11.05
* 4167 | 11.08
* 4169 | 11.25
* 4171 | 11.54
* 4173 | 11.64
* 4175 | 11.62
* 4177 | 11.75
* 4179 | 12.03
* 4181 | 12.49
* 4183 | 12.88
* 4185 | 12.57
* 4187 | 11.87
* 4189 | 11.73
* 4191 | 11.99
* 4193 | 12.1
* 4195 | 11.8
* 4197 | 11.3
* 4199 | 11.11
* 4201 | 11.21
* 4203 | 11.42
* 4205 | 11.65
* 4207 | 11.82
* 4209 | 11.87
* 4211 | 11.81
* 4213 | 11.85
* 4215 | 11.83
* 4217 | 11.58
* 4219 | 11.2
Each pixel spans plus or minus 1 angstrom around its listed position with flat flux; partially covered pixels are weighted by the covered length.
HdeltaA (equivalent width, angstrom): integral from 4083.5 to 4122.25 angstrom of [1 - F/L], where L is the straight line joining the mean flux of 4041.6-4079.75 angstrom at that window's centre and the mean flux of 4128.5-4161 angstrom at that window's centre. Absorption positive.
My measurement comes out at 4.0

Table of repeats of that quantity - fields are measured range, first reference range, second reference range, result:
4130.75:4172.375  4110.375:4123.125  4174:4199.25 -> -2.46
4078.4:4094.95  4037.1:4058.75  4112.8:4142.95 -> 1.35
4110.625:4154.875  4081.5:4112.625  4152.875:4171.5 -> -2.45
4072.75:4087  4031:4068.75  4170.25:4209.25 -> 0.38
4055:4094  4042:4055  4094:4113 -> 0.48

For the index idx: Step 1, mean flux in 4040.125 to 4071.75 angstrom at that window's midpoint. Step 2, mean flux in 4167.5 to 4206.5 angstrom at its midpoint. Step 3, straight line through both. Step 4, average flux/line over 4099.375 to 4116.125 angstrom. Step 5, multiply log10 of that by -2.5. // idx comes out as 0.09 mag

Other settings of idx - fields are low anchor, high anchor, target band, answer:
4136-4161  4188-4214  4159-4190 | 0.03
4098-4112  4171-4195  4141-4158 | -0.07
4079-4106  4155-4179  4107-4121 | 0.11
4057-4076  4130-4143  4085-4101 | 0.10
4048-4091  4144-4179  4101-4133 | 0.05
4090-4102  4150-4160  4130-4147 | -0.02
